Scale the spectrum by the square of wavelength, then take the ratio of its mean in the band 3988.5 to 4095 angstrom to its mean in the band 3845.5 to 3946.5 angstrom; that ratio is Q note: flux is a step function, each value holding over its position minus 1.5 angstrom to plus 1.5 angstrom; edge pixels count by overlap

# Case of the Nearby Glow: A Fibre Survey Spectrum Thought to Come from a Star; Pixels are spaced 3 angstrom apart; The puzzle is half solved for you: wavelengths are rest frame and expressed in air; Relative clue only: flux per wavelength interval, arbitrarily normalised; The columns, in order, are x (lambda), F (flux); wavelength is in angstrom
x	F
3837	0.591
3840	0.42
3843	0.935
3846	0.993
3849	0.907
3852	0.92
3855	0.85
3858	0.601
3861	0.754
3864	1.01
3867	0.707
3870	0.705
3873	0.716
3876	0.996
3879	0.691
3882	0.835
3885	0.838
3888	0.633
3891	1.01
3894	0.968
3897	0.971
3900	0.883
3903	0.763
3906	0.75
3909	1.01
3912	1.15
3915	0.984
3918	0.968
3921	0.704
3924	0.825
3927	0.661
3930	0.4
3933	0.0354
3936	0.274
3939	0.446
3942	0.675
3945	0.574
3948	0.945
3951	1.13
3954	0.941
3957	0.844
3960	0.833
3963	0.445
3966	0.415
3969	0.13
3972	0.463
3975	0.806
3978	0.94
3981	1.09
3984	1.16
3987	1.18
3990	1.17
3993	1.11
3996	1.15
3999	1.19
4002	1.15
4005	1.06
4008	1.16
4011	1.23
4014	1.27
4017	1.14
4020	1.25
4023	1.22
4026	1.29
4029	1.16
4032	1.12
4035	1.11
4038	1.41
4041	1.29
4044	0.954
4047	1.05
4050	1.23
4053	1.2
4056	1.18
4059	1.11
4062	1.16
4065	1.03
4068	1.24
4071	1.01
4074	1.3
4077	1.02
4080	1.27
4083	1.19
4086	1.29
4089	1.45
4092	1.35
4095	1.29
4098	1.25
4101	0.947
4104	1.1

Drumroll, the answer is 1.67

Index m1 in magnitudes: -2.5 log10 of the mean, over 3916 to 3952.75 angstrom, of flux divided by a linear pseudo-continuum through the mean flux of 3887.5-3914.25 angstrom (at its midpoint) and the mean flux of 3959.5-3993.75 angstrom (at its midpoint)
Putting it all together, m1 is 0.32 mag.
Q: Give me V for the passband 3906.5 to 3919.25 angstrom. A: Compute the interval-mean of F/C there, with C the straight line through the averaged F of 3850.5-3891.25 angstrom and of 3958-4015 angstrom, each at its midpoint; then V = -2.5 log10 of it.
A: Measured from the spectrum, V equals -0.18 mag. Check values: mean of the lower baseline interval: 0.798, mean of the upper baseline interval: 0.941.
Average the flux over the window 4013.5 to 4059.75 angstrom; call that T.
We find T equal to 1.19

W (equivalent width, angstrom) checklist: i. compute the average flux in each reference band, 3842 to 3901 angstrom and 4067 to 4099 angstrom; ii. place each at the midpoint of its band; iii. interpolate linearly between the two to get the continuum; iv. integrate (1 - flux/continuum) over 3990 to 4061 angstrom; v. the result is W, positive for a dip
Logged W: -2.7 angstrom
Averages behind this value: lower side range 0.845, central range 1.18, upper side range 1.24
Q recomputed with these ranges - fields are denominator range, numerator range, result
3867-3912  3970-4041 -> 1.40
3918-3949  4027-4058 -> 2.18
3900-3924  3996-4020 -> 1.37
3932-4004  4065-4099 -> 1.62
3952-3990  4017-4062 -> 1.54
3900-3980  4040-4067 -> 1.71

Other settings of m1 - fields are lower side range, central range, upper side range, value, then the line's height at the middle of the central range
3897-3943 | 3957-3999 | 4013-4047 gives 0.15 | 0.965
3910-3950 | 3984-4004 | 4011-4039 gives -0.12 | 1.04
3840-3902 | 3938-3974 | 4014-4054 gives 0.47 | 1.02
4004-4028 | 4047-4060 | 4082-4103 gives 0.05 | 1.23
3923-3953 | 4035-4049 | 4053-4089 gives -0.12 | 1.05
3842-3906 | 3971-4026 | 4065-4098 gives -0.03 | 1.07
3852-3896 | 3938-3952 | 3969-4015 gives 0.26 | 0.951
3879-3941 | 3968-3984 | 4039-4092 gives 0.25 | 0.935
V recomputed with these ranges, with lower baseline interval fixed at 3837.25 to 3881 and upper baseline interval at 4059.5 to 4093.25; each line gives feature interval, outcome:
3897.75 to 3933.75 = 0.15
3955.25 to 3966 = 0.42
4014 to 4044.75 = -0.08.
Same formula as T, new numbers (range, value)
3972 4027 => 1.12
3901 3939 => 0.702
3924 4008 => 0.793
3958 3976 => 0.516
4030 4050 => 1.16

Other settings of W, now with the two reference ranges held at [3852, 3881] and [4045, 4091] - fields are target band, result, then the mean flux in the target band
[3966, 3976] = 5.56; 0.442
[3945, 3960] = 0.69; 0.913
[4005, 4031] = -2.88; 1.2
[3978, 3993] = -1.53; 1.12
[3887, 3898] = -0.83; 0.904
